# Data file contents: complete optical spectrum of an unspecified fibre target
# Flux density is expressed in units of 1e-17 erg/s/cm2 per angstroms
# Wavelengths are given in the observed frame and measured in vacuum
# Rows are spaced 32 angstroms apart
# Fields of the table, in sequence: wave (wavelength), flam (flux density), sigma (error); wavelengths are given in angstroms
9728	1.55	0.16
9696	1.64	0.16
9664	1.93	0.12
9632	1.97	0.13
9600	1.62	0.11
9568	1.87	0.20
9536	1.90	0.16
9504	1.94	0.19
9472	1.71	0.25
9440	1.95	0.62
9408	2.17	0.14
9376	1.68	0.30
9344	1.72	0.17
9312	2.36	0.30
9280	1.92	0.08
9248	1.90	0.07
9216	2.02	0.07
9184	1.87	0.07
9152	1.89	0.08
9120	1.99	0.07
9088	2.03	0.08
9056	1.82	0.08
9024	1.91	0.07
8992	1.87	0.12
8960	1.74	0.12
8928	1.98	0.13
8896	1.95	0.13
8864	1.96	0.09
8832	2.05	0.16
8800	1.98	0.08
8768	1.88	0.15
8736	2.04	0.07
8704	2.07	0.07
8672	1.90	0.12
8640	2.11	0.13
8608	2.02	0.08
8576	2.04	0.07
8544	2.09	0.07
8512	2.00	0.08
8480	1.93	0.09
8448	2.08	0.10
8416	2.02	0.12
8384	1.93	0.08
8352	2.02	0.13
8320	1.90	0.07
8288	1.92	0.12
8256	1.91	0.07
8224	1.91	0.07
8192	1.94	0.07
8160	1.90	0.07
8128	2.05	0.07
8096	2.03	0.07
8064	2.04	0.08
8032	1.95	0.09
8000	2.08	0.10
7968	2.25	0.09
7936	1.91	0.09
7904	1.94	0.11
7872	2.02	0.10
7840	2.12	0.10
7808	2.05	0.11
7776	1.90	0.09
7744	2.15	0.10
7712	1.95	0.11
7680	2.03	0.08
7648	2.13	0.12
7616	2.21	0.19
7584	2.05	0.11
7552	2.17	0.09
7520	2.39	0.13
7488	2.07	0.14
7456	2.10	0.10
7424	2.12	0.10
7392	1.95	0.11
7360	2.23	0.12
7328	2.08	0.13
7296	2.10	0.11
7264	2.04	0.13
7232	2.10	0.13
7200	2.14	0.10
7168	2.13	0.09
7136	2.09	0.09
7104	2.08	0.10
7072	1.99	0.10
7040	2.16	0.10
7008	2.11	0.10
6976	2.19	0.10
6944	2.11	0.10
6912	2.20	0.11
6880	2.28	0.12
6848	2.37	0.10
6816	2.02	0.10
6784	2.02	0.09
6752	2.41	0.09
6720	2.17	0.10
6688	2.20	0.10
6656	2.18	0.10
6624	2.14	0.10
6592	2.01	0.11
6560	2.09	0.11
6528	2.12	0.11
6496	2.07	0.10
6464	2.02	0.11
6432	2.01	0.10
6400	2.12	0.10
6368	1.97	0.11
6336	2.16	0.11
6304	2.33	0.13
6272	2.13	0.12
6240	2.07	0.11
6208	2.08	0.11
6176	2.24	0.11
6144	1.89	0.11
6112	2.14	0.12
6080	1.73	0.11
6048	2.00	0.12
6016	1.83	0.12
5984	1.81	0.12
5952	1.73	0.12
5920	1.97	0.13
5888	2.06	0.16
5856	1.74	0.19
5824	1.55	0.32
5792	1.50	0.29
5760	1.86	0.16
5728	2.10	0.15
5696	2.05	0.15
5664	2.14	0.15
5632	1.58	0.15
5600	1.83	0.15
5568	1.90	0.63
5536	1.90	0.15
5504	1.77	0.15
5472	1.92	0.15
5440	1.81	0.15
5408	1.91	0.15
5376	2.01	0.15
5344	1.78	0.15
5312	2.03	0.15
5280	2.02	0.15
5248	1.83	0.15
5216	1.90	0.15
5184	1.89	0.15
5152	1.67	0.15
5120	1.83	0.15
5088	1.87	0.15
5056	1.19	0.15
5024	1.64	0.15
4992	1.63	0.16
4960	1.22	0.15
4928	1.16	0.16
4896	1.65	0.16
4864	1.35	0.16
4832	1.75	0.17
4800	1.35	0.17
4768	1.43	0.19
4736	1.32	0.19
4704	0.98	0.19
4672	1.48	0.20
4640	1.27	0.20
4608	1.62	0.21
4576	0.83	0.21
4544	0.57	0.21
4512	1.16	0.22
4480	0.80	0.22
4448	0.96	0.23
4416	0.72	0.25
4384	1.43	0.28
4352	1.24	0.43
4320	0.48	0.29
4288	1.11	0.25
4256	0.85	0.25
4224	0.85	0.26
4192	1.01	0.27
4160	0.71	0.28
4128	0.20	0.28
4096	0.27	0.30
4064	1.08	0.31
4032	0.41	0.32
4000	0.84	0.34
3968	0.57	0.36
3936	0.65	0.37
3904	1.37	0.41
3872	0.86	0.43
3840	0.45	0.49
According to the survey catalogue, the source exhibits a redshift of 0.153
